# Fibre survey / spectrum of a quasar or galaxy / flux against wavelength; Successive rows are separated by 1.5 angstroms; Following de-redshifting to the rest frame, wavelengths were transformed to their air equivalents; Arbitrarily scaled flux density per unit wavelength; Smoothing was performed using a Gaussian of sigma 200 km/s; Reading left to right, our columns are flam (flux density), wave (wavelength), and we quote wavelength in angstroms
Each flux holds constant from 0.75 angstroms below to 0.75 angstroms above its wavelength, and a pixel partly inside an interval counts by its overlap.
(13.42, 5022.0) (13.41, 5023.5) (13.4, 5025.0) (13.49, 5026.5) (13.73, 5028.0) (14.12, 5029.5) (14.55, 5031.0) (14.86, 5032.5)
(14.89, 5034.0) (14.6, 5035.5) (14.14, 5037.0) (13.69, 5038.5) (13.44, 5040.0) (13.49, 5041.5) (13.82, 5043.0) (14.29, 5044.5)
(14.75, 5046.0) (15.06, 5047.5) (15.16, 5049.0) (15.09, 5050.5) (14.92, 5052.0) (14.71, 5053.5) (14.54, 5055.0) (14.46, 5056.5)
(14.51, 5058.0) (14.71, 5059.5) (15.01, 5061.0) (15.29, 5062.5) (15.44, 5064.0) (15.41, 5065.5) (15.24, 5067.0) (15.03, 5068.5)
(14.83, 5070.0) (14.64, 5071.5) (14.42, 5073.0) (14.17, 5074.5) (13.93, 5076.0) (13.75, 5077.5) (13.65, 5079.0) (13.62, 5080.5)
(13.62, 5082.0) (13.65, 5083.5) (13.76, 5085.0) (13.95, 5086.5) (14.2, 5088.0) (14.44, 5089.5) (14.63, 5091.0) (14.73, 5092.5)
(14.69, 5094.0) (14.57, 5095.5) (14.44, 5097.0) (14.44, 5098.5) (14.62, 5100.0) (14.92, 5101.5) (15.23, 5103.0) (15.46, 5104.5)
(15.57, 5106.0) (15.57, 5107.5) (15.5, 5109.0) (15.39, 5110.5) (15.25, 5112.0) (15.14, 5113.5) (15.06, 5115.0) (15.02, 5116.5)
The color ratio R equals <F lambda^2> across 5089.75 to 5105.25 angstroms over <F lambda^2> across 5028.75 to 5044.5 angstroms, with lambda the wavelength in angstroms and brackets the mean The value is 1.07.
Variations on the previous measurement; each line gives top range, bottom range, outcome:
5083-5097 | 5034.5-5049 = 1.03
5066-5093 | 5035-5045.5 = 1.04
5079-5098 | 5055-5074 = 0.96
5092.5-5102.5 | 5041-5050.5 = 1.03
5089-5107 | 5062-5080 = 1.02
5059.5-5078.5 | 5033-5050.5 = 1.04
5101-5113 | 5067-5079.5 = 1.08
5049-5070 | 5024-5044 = 1.08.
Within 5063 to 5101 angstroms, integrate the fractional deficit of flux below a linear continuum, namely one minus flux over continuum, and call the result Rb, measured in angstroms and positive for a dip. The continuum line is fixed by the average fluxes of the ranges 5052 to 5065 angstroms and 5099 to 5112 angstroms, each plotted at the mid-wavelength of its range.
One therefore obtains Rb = 1.6 angstroms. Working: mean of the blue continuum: 14.8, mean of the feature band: 14.4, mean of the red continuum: 15.3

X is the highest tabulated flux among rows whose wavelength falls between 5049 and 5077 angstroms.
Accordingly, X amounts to 15.44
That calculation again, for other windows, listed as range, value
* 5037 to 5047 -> 14.75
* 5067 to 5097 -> 15.24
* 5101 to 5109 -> 15.57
